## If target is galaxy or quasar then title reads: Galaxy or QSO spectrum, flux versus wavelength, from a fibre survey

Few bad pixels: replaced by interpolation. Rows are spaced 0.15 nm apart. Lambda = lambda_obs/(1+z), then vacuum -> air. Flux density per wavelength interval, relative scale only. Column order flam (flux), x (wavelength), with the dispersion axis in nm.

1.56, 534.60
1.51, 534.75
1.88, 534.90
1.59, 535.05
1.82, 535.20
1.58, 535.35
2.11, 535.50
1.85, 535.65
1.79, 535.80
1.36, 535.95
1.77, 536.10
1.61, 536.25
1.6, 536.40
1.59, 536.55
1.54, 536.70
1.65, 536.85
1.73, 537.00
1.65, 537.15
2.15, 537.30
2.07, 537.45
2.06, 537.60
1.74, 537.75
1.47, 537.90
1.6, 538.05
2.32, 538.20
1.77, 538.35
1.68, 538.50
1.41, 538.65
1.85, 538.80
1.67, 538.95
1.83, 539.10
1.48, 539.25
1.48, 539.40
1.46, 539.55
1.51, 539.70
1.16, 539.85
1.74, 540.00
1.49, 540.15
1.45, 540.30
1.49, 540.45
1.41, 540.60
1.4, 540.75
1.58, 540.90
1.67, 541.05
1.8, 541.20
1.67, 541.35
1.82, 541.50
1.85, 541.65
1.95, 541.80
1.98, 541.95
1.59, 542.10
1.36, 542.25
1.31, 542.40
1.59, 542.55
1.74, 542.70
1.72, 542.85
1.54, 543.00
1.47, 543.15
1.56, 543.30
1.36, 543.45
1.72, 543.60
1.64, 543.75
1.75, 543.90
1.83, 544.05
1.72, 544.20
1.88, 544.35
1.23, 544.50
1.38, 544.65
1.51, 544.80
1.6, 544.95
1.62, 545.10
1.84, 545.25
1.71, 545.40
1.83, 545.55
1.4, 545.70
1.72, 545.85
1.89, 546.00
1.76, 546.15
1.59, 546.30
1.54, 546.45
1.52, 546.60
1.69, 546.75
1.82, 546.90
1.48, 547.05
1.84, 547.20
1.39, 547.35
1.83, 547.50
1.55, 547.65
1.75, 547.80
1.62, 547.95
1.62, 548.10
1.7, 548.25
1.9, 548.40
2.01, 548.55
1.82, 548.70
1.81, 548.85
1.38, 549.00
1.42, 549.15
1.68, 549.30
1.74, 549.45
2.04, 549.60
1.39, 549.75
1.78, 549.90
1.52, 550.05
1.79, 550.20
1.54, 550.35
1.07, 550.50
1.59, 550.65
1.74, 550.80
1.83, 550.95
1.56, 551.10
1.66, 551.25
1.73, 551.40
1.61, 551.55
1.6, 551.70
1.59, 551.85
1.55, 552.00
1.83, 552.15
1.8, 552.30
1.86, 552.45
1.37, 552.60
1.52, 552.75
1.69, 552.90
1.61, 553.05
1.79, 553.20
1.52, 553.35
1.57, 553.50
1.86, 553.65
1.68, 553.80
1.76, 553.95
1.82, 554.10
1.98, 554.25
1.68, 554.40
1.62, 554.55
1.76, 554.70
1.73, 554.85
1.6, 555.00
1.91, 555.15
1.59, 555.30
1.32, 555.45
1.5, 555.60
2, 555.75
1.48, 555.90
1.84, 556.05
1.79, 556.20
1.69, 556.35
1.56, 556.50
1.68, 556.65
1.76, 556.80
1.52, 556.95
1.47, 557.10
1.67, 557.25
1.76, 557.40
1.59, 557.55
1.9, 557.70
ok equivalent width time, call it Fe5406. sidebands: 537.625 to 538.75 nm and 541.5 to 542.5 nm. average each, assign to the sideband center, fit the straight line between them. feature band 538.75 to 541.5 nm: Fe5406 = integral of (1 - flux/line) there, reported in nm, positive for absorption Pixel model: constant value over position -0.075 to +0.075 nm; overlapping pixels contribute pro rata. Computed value 0.22 nm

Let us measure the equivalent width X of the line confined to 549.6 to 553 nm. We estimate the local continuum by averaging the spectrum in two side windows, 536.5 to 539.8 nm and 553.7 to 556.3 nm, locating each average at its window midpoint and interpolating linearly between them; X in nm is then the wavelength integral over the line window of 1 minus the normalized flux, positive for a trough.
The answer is 0.16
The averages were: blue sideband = 1.71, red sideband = 1.71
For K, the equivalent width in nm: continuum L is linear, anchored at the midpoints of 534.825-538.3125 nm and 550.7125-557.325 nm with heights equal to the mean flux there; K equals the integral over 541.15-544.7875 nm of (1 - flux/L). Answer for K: 0.19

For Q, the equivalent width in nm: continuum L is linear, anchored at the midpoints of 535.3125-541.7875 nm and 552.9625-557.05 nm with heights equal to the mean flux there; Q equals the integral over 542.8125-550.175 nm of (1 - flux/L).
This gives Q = 0.11 nm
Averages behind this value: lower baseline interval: 1.68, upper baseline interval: 1.69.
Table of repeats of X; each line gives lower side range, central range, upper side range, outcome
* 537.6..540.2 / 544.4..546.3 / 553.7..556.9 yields 0.044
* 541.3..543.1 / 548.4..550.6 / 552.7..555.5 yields 0.043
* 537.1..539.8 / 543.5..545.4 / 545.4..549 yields 0.069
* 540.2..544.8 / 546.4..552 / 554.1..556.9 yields 0.012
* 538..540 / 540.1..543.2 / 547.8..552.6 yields 0.054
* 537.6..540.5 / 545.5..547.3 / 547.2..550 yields 0.010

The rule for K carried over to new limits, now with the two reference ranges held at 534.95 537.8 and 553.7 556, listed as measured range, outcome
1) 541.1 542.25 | -0.03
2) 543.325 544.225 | 0.04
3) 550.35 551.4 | 0.08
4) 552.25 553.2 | 0.03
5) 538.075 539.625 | 0.05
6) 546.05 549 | 0.05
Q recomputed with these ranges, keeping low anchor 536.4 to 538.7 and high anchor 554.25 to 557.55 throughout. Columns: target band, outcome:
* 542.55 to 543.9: 0.10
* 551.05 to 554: 0.05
